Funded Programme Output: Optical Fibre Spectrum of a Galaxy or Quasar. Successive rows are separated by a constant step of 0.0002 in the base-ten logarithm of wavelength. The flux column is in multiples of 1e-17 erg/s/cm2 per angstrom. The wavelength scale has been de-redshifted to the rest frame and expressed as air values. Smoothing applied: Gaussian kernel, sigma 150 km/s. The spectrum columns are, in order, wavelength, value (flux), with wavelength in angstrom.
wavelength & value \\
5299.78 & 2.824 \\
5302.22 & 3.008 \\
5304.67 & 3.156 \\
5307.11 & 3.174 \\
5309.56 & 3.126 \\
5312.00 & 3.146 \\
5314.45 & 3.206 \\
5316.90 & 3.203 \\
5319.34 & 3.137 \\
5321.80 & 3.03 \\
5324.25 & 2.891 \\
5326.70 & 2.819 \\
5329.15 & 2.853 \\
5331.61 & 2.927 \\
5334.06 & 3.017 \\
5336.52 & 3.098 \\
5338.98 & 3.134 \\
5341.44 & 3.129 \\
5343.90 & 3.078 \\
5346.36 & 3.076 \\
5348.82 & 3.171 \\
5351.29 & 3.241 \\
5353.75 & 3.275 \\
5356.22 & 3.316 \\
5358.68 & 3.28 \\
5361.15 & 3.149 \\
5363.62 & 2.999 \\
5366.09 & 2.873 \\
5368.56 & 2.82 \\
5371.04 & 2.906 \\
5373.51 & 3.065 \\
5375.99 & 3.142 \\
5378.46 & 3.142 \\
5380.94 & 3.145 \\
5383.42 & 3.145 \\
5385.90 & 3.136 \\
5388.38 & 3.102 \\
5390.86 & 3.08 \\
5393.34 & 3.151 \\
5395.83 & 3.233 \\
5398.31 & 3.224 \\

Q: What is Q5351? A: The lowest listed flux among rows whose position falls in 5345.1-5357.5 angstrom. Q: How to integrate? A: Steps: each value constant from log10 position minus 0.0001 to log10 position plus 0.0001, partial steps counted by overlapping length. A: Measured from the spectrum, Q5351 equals 3.076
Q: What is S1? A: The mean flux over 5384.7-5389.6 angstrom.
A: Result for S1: 3.12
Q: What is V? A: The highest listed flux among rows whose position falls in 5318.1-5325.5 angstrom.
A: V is 3.137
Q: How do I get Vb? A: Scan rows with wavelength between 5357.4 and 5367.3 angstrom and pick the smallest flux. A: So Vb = 2.873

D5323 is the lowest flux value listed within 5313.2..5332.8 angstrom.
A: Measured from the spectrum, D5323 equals 2.819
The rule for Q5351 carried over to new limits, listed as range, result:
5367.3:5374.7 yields 2.82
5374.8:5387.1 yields 3.136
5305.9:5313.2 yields 3.126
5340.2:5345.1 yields 3.078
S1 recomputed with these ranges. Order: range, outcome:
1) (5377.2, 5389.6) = 3.13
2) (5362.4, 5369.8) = 2.9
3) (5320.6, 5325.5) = 2.96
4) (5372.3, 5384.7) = 3.13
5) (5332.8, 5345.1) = 3.09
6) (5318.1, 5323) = 3.08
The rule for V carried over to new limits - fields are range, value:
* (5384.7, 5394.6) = 3.151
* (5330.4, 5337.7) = 3.098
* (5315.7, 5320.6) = 3.203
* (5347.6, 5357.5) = 3.316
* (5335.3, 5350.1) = 3.171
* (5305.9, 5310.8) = 3.174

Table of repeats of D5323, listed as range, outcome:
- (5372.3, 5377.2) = 3.065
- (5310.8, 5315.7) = 3.146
